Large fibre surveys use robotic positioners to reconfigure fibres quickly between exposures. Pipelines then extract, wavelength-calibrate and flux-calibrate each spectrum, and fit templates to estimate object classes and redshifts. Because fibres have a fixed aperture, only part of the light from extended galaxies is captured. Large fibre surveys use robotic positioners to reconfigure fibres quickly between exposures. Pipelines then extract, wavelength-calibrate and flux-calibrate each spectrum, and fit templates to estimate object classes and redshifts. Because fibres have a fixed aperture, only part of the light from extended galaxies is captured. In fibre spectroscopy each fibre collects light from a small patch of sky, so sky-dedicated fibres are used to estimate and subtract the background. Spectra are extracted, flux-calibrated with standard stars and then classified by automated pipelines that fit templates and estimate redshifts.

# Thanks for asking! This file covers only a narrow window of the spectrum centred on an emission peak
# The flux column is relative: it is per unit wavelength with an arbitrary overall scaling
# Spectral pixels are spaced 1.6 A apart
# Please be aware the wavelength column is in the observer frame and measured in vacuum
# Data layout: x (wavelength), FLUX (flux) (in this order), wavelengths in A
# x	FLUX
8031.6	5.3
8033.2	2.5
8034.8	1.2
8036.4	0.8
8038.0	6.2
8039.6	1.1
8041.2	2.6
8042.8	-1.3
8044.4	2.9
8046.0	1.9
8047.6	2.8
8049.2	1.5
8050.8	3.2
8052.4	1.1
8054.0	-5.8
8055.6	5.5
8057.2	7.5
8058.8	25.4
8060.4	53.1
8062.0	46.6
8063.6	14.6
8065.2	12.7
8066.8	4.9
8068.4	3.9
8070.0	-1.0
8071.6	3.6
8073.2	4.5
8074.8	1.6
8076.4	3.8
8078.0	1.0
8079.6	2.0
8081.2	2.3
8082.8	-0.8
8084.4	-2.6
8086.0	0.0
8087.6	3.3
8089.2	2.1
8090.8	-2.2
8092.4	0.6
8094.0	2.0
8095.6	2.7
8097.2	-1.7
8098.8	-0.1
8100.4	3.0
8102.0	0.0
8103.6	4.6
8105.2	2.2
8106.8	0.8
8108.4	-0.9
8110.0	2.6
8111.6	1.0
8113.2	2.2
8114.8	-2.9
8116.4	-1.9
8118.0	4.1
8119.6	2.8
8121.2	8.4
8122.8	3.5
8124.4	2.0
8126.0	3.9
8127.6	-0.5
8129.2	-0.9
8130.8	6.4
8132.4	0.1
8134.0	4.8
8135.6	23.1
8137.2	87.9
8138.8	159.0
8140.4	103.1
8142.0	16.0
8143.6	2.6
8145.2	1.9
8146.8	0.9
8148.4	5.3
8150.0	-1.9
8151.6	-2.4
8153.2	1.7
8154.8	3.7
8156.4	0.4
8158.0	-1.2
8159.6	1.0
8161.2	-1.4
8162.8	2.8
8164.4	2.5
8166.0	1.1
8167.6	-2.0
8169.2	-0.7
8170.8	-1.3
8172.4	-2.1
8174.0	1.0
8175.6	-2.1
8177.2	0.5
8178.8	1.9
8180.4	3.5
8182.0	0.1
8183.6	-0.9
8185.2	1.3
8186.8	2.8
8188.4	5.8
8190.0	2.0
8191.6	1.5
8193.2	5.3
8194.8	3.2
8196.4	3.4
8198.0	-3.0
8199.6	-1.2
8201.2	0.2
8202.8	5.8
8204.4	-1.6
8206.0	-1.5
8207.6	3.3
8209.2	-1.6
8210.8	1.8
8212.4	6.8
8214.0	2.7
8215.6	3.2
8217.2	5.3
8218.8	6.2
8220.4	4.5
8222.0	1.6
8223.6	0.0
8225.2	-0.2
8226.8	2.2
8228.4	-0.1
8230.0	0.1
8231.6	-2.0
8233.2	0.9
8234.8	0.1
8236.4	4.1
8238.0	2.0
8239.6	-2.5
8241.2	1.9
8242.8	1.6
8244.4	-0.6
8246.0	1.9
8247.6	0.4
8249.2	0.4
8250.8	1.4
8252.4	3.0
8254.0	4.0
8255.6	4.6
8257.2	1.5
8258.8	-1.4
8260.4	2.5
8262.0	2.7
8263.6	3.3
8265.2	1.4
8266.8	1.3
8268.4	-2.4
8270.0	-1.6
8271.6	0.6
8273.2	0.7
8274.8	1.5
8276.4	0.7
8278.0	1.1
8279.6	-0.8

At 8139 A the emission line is [O III] 5007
